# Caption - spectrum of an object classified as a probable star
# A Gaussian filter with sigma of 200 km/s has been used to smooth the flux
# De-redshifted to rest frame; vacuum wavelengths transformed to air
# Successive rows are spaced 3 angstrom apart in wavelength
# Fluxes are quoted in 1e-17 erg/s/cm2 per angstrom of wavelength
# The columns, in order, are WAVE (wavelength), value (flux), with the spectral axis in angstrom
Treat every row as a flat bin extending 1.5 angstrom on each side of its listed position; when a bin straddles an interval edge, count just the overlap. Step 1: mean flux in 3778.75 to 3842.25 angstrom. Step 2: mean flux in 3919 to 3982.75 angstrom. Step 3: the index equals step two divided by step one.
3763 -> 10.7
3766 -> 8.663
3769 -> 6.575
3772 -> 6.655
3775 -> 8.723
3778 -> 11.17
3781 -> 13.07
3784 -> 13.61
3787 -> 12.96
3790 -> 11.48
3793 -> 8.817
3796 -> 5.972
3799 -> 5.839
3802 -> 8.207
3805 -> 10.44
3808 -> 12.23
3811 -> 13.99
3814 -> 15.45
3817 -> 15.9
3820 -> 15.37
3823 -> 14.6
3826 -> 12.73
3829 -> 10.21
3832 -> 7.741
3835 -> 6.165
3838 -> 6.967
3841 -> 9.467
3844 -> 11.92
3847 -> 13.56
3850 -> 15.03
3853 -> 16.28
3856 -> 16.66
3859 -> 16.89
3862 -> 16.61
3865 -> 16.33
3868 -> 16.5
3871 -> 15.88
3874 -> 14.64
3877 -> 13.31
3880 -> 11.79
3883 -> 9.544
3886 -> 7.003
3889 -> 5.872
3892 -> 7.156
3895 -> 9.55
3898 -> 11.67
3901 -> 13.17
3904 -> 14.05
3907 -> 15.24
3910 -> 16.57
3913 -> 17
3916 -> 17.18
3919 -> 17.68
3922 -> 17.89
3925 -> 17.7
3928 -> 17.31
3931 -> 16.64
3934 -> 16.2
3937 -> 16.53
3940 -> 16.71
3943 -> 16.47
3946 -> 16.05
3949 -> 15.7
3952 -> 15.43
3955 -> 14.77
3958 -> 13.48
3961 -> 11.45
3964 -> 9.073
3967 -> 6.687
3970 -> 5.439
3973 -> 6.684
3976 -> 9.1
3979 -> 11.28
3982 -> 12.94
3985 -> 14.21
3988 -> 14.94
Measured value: 1.23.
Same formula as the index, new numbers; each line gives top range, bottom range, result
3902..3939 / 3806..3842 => 1.41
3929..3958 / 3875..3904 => 1.56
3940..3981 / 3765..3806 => 1.26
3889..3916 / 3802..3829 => 0.97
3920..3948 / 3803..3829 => 1.24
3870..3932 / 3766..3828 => 1.22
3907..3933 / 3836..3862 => 1.28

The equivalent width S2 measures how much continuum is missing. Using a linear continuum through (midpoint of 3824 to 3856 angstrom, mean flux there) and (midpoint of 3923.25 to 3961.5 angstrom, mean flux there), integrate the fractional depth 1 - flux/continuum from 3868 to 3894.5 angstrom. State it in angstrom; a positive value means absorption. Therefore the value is 4.3 angstrom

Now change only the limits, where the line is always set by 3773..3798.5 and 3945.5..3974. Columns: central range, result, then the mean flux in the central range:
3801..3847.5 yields -3.9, 11.6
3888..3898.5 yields 2.5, 8.39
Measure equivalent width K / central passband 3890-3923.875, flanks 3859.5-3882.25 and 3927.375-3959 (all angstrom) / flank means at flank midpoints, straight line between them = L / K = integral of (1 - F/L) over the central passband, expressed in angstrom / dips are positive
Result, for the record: 2.75 angstrom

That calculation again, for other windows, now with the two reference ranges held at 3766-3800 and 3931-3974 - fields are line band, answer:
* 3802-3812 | -1.5 angstrom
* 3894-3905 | -0.1 angstrom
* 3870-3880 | -2.3 angstrom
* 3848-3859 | -5.0 angstrom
